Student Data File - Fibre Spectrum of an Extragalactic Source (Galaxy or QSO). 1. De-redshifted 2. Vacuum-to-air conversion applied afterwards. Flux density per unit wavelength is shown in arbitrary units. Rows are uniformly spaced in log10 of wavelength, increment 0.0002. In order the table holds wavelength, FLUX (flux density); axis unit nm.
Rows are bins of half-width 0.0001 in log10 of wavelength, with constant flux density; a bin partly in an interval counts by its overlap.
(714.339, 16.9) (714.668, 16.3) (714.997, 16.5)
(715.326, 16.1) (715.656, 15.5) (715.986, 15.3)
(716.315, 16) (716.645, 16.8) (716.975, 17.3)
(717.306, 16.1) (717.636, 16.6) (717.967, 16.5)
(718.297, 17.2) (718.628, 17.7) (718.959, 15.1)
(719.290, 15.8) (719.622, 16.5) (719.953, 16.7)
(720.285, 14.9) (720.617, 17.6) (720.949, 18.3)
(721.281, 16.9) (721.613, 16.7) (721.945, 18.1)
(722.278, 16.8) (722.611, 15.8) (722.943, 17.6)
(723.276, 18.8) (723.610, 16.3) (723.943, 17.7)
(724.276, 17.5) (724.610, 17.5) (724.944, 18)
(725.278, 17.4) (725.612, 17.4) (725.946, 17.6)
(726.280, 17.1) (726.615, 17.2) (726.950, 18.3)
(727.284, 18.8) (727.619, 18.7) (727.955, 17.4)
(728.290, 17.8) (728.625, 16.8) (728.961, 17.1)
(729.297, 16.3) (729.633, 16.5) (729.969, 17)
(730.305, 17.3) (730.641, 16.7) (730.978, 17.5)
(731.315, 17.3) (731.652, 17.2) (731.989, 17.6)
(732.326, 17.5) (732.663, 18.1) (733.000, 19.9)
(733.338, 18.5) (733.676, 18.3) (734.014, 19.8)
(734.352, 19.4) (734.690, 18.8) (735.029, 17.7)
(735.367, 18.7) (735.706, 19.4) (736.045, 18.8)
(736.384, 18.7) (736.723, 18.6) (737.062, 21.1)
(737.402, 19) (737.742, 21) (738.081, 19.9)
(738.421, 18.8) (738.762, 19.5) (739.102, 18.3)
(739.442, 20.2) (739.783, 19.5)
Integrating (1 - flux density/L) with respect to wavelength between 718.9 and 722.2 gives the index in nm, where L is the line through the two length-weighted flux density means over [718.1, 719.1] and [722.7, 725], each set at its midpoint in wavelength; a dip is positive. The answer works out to 0.060 nm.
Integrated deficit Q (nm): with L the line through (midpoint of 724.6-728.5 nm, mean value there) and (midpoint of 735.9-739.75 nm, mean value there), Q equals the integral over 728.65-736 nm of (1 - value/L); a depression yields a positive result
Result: 0.281 nm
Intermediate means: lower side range 17.8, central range 17.9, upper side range 19.5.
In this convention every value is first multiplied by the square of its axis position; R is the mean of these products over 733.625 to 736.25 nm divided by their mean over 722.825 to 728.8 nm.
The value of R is 1.1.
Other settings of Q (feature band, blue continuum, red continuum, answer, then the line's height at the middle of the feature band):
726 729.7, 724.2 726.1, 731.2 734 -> 0.06 nm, 17.8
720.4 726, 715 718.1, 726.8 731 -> -0.17 nm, 16.9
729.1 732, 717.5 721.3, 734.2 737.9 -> 0.21 nm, 18.3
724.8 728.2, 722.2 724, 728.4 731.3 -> -0.15 nm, 17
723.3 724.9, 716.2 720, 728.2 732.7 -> -0.06 nm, 16.8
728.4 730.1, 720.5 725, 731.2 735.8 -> 0.12 nm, 18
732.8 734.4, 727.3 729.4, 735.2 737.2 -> -0.04 nm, 18.6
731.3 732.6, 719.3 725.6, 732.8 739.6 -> 0.08 nm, 18.6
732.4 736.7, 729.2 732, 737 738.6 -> -0.05 nm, 18.6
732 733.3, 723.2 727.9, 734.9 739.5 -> 0.02 nm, 18.7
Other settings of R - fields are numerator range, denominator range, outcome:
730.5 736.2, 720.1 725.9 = 1.09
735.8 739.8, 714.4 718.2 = 1.27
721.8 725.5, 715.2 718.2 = 1.09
